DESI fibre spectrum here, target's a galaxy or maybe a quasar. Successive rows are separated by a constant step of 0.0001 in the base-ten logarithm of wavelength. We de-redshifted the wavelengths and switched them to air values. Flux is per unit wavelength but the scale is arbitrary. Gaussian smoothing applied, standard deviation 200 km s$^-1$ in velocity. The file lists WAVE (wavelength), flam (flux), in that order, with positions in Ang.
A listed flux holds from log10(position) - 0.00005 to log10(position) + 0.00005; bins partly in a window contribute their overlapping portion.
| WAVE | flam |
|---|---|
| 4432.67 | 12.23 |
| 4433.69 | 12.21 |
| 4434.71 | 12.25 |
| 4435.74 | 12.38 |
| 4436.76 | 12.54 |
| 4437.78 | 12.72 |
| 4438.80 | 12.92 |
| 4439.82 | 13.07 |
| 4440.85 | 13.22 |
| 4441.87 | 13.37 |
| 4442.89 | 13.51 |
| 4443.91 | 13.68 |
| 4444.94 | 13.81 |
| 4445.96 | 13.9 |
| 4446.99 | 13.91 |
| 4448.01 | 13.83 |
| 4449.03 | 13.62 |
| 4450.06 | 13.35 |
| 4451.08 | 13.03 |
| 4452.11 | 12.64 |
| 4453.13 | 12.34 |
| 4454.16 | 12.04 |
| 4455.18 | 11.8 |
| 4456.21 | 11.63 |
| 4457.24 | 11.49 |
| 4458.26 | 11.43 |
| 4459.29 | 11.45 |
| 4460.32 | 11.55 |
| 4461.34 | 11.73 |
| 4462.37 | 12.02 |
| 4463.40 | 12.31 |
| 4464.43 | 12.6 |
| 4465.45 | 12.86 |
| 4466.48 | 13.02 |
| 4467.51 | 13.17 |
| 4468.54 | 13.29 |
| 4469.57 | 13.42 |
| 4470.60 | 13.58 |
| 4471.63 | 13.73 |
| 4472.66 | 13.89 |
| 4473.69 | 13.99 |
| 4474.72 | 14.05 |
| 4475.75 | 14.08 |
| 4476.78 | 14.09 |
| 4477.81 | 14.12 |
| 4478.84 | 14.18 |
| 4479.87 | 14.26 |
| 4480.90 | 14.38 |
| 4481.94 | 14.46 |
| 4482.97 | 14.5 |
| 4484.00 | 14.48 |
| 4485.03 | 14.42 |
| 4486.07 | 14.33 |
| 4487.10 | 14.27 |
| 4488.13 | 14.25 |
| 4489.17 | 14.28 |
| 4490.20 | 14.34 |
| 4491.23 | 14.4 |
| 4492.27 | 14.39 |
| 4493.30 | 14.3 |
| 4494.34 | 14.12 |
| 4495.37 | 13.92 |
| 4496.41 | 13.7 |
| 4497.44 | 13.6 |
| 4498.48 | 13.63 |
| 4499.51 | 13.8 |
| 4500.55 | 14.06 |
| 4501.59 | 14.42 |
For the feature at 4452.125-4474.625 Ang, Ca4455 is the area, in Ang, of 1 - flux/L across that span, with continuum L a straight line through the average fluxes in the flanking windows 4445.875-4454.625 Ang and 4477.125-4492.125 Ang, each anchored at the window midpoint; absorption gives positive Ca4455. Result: 1.7 Ang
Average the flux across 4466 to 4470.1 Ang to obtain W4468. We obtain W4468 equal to 13.2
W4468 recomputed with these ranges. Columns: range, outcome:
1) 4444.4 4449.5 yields 13.8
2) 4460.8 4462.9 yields 11.9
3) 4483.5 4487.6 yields 14.4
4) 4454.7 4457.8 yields 11.6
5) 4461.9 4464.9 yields 12.3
